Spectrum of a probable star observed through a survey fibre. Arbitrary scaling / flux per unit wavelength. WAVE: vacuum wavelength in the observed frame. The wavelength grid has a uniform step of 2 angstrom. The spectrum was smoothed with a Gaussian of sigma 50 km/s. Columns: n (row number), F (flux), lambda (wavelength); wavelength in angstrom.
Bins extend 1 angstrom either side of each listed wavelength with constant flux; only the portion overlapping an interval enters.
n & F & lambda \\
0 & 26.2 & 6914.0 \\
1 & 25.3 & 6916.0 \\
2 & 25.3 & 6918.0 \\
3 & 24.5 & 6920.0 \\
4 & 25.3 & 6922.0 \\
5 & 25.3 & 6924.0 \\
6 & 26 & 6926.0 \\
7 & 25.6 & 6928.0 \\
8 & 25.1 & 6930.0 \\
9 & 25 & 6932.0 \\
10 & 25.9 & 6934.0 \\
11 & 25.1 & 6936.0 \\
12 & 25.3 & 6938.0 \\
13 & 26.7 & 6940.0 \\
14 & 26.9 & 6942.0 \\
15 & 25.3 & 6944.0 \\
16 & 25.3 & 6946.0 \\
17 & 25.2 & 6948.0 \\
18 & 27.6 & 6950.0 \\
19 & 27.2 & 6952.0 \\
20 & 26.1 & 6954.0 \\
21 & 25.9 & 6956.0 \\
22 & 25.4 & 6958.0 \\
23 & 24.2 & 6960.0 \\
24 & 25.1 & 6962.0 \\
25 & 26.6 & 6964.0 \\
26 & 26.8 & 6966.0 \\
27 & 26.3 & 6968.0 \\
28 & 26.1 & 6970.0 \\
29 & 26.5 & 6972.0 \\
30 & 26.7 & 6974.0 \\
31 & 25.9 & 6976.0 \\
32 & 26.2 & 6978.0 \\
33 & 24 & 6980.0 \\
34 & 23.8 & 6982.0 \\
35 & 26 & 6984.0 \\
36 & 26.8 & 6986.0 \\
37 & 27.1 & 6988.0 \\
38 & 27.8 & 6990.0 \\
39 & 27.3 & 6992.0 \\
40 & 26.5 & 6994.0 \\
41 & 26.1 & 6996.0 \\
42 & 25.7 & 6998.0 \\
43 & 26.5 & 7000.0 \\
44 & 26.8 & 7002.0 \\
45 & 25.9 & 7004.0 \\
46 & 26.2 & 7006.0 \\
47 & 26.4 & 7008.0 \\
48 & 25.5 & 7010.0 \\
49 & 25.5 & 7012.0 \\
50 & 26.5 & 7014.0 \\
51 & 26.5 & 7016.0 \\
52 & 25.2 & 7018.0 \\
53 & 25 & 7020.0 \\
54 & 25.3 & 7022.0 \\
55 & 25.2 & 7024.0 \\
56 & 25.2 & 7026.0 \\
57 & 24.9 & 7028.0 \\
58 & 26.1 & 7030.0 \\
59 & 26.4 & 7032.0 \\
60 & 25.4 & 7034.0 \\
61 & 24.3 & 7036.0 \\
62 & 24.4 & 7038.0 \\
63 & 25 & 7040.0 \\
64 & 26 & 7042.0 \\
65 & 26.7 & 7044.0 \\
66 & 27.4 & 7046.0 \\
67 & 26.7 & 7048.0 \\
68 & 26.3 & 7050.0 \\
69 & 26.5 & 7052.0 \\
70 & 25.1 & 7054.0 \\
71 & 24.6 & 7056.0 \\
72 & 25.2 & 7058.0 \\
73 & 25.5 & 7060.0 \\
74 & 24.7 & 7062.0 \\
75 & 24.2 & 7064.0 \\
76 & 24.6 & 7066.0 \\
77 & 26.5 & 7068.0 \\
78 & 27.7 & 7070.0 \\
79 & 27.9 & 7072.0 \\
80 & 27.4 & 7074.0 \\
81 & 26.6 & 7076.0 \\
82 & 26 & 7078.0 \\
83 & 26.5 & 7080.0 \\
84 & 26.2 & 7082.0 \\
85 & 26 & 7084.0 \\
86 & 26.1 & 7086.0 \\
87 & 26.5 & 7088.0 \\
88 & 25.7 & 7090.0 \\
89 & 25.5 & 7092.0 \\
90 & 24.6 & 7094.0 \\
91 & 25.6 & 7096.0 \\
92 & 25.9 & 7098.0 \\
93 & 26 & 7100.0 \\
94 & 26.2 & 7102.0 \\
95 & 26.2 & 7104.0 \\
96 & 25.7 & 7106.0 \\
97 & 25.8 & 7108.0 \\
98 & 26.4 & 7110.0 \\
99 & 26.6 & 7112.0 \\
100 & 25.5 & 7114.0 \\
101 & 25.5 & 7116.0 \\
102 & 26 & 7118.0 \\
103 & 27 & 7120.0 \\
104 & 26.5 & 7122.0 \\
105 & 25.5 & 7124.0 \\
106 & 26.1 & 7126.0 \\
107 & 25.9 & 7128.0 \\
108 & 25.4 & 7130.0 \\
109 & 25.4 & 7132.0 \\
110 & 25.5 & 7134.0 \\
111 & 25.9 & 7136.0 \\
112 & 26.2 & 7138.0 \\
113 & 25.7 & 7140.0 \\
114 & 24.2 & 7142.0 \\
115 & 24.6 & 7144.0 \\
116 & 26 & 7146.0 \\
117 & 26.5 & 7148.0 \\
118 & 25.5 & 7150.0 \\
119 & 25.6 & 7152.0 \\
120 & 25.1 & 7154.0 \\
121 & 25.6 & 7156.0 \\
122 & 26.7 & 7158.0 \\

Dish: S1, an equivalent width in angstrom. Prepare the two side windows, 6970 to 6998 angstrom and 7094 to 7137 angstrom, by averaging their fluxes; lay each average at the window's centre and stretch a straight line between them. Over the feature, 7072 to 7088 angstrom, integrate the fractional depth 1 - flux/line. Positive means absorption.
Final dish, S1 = -0.32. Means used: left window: 26.2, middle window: 26.5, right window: 25.9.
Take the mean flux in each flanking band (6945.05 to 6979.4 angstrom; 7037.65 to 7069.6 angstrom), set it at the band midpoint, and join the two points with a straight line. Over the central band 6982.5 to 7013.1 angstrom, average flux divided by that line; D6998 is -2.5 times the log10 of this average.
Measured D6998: -0.02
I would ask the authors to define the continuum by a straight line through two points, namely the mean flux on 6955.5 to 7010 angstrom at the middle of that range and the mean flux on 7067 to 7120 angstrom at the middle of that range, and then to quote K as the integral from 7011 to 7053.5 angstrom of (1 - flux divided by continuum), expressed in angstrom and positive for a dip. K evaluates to 0.7 angstrom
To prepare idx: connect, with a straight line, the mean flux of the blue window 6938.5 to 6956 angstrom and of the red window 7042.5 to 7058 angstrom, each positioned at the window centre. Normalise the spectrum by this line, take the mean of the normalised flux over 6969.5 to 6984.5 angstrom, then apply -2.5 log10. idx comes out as 0.02 mag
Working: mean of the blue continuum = 26.2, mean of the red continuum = 26.1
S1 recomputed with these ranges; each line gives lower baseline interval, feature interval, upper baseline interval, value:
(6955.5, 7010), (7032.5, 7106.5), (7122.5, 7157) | -0.21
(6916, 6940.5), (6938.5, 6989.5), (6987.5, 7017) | -0.23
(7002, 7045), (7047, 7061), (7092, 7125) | 0.02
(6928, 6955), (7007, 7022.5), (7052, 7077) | 0.07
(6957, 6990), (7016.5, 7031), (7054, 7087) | 0.34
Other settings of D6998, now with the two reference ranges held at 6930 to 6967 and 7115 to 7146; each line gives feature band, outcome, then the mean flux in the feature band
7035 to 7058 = 0.00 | 25.7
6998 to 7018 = -0.01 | 26.1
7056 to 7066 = 0.04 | 24.8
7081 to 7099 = 0.00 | 25.8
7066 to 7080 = -0.04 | 26.8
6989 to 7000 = -0.04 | 26.7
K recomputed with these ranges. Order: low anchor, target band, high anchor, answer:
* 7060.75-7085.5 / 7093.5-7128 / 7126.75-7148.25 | -0.2 angstrom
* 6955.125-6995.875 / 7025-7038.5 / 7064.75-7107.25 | 0.4 angstrom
